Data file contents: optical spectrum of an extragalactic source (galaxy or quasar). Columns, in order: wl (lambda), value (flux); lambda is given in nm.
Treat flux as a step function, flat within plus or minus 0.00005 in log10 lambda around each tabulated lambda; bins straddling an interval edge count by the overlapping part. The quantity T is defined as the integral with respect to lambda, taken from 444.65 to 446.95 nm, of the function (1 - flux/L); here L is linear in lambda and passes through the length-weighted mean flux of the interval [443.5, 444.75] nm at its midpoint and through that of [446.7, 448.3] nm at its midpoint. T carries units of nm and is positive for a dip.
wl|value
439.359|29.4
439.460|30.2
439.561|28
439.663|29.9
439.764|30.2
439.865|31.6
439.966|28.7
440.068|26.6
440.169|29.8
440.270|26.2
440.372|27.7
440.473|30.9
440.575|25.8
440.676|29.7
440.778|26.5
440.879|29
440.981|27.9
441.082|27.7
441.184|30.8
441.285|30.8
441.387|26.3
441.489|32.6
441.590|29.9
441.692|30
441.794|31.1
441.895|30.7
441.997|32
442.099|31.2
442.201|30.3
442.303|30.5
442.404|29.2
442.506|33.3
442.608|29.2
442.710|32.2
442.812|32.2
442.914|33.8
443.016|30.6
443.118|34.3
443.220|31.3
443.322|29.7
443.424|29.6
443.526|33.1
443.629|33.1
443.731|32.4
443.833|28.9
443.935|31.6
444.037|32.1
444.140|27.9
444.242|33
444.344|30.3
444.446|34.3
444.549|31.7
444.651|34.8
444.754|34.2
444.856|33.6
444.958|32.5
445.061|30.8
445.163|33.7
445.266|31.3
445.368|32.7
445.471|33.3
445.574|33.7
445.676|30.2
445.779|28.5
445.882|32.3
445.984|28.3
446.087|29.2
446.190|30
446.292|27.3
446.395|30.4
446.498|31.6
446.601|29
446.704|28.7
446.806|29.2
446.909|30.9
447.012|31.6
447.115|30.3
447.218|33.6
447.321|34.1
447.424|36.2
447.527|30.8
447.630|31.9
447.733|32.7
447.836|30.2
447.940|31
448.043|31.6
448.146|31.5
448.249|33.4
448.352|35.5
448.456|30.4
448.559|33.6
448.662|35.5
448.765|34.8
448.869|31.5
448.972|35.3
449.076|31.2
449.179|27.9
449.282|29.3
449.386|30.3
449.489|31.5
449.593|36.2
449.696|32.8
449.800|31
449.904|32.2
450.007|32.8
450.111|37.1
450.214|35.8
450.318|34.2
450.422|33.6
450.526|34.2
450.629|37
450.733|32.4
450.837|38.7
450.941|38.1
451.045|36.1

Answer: 0.06 nm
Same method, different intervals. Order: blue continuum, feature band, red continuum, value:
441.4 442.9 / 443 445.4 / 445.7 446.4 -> -0.15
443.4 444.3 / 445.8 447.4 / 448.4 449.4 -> 0.06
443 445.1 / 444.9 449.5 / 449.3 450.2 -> 0.14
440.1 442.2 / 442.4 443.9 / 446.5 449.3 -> -0.07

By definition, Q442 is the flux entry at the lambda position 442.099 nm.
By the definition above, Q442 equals 31.2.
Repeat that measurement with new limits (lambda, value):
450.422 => 33.6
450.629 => 37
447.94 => 31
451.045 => 36.1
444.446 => 34.3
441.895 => 30.7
